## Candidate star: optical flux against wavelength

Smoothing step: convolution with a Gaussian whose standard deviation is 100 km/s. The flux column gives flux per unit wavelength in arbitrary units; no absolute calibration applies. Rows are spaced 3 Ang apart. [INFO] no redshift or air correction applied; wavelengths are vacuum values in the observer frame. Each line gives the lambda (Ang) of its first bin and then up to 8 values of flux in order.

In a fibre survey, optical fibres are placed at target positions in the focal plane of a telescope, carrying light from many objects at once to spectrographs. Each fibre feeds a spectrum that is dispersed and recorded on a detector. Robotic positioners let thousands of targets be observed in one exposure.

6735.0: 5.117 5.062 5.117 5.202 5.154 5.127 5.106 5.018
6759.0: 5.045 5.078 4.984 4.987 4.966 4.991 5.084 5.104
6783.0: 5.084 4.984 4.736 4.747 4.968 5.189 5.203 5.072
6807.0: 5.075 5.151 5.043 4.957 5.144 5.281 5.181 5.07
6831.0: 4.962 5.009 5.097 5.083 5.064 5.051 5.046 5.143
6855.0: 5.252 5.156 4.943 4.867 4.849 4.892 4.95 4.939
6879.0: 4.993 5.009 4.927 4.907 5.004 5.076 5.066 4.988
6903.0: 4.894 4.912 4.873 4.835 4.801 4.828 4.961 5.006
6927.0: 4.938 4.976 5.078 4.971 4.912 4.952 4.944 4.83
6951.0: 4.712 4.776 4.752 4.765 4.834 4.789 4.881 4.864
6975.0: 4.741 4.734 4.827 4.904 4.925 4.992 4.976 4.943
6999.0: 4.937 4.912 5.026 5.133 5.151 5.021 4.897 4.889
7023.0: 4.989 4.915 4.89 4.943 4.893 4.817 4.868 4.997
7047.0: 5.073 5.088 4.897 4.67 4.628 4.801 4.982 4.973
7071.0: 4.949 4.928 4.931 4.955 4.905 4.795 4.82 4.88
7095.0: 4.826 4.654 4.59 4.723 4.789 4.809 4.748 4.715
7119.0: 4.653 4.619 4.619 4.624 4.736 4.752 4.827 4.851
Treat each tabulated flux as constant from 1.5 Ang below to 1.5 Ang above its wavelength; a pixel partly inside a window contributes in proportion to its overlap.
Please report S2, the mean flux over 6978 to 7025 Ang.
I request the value 4.96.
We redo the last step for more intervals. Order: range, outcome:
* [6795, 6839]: 5.1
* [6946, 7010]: 4.87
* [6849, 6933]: 4.97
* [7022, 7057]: 4.92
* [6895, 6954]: 4.92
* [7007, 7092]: 4.92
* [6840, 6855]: 5.09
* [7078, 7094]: 4.87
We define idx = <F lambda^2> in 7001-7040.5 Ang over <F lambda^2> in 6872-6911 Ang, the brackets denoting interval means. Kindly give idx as 1.0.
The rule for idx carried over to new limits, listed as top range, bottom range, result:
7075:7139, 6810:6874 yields 1.02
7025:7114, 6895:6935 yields 1.03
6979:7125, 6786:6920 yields 1.03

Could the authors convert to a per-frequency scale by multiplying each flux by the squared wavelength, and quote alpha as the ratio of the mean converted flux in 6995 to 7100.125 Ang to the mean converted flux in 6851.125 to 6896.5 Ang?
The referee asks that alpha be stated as 1.03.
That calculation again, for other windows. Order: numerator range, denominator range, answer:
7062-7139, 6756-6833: 1.04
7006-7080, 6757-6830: 1.05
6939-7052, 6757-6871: 1.03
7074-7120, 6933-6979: 1.03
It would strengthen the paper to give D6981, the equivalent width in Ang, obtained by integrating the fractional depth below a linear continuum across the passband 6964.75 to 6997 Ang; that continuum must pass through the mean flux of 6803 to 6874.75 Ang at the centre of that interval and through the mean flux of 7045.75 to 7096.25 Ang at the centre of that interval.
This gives 0.54 Ang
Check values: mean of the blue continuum 5.06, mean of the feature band 4.87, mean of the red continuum 4.89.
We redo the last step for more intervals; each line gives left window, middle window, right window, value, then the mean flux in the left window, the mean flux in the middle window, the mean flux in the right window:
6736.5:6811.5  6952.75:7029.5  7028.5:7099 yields 0.3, 5.05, 4.9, 4.88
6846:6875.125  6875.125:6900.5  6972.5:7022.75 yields 0.0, 5.01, 4.99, 4.94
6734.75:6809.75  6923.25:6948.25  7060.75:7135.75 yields -0.2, 5.05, 4.96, 4.79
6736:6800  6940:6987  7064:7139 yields 0.7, 5.04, 4.82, 4.79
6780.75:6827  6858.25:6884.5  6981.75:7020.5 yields 0.5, 5.06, 4.94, 4.98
